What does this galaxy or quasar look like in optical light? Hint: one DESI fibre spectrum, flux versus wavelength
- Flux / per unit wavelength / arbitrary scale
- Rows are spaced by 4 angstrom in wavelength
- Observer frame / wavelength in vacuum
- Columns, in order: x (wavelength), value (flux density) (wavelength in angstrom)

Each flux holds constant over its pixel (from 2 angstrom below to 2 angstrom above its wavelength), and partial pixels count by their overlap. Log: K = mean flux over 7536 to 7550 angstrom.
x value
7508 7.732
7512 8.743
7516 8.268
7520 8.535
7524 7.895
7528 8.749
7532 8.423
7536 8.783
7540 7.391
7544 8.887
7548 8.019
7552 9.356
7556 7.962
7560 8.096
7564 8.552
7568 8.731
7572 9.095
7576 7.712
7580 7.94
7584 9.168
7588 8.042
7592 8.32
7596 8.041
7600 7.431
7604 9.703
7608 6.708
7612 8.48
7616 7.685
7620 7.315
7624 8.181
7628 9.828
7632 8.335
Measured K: 8.2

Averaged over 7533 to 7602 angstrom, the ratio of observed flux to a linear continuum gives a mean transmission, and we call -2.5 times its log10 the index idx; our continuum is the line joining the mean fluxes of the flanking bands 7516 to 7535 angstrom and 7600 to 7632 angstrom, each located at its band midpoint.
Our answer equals 0.00 mag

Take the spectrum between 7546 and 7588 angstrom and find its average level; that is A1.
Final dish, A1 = 8.44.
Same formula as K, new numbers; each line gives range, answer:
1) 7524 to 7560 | 8.4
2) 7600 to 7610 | 8.05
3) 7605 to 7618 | 7.78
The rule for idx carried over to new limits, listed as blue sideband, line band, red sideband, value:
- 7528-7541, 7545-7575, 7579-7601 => -0.03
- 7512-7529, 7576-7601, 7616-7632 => 0.03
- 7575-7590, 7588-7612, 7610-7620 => 0.00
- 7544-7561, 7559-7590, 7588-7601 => -0.03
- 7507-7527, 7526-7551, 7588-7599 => -0.02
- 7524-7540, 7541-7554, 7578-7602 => -0.04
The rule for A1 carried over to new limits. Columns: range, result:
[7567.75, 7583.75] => 8.42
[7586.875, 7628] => 8.08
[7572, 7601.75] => 8.17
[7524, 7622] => 8.27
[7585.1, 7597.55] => 8.21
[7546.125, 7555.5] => 8.58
